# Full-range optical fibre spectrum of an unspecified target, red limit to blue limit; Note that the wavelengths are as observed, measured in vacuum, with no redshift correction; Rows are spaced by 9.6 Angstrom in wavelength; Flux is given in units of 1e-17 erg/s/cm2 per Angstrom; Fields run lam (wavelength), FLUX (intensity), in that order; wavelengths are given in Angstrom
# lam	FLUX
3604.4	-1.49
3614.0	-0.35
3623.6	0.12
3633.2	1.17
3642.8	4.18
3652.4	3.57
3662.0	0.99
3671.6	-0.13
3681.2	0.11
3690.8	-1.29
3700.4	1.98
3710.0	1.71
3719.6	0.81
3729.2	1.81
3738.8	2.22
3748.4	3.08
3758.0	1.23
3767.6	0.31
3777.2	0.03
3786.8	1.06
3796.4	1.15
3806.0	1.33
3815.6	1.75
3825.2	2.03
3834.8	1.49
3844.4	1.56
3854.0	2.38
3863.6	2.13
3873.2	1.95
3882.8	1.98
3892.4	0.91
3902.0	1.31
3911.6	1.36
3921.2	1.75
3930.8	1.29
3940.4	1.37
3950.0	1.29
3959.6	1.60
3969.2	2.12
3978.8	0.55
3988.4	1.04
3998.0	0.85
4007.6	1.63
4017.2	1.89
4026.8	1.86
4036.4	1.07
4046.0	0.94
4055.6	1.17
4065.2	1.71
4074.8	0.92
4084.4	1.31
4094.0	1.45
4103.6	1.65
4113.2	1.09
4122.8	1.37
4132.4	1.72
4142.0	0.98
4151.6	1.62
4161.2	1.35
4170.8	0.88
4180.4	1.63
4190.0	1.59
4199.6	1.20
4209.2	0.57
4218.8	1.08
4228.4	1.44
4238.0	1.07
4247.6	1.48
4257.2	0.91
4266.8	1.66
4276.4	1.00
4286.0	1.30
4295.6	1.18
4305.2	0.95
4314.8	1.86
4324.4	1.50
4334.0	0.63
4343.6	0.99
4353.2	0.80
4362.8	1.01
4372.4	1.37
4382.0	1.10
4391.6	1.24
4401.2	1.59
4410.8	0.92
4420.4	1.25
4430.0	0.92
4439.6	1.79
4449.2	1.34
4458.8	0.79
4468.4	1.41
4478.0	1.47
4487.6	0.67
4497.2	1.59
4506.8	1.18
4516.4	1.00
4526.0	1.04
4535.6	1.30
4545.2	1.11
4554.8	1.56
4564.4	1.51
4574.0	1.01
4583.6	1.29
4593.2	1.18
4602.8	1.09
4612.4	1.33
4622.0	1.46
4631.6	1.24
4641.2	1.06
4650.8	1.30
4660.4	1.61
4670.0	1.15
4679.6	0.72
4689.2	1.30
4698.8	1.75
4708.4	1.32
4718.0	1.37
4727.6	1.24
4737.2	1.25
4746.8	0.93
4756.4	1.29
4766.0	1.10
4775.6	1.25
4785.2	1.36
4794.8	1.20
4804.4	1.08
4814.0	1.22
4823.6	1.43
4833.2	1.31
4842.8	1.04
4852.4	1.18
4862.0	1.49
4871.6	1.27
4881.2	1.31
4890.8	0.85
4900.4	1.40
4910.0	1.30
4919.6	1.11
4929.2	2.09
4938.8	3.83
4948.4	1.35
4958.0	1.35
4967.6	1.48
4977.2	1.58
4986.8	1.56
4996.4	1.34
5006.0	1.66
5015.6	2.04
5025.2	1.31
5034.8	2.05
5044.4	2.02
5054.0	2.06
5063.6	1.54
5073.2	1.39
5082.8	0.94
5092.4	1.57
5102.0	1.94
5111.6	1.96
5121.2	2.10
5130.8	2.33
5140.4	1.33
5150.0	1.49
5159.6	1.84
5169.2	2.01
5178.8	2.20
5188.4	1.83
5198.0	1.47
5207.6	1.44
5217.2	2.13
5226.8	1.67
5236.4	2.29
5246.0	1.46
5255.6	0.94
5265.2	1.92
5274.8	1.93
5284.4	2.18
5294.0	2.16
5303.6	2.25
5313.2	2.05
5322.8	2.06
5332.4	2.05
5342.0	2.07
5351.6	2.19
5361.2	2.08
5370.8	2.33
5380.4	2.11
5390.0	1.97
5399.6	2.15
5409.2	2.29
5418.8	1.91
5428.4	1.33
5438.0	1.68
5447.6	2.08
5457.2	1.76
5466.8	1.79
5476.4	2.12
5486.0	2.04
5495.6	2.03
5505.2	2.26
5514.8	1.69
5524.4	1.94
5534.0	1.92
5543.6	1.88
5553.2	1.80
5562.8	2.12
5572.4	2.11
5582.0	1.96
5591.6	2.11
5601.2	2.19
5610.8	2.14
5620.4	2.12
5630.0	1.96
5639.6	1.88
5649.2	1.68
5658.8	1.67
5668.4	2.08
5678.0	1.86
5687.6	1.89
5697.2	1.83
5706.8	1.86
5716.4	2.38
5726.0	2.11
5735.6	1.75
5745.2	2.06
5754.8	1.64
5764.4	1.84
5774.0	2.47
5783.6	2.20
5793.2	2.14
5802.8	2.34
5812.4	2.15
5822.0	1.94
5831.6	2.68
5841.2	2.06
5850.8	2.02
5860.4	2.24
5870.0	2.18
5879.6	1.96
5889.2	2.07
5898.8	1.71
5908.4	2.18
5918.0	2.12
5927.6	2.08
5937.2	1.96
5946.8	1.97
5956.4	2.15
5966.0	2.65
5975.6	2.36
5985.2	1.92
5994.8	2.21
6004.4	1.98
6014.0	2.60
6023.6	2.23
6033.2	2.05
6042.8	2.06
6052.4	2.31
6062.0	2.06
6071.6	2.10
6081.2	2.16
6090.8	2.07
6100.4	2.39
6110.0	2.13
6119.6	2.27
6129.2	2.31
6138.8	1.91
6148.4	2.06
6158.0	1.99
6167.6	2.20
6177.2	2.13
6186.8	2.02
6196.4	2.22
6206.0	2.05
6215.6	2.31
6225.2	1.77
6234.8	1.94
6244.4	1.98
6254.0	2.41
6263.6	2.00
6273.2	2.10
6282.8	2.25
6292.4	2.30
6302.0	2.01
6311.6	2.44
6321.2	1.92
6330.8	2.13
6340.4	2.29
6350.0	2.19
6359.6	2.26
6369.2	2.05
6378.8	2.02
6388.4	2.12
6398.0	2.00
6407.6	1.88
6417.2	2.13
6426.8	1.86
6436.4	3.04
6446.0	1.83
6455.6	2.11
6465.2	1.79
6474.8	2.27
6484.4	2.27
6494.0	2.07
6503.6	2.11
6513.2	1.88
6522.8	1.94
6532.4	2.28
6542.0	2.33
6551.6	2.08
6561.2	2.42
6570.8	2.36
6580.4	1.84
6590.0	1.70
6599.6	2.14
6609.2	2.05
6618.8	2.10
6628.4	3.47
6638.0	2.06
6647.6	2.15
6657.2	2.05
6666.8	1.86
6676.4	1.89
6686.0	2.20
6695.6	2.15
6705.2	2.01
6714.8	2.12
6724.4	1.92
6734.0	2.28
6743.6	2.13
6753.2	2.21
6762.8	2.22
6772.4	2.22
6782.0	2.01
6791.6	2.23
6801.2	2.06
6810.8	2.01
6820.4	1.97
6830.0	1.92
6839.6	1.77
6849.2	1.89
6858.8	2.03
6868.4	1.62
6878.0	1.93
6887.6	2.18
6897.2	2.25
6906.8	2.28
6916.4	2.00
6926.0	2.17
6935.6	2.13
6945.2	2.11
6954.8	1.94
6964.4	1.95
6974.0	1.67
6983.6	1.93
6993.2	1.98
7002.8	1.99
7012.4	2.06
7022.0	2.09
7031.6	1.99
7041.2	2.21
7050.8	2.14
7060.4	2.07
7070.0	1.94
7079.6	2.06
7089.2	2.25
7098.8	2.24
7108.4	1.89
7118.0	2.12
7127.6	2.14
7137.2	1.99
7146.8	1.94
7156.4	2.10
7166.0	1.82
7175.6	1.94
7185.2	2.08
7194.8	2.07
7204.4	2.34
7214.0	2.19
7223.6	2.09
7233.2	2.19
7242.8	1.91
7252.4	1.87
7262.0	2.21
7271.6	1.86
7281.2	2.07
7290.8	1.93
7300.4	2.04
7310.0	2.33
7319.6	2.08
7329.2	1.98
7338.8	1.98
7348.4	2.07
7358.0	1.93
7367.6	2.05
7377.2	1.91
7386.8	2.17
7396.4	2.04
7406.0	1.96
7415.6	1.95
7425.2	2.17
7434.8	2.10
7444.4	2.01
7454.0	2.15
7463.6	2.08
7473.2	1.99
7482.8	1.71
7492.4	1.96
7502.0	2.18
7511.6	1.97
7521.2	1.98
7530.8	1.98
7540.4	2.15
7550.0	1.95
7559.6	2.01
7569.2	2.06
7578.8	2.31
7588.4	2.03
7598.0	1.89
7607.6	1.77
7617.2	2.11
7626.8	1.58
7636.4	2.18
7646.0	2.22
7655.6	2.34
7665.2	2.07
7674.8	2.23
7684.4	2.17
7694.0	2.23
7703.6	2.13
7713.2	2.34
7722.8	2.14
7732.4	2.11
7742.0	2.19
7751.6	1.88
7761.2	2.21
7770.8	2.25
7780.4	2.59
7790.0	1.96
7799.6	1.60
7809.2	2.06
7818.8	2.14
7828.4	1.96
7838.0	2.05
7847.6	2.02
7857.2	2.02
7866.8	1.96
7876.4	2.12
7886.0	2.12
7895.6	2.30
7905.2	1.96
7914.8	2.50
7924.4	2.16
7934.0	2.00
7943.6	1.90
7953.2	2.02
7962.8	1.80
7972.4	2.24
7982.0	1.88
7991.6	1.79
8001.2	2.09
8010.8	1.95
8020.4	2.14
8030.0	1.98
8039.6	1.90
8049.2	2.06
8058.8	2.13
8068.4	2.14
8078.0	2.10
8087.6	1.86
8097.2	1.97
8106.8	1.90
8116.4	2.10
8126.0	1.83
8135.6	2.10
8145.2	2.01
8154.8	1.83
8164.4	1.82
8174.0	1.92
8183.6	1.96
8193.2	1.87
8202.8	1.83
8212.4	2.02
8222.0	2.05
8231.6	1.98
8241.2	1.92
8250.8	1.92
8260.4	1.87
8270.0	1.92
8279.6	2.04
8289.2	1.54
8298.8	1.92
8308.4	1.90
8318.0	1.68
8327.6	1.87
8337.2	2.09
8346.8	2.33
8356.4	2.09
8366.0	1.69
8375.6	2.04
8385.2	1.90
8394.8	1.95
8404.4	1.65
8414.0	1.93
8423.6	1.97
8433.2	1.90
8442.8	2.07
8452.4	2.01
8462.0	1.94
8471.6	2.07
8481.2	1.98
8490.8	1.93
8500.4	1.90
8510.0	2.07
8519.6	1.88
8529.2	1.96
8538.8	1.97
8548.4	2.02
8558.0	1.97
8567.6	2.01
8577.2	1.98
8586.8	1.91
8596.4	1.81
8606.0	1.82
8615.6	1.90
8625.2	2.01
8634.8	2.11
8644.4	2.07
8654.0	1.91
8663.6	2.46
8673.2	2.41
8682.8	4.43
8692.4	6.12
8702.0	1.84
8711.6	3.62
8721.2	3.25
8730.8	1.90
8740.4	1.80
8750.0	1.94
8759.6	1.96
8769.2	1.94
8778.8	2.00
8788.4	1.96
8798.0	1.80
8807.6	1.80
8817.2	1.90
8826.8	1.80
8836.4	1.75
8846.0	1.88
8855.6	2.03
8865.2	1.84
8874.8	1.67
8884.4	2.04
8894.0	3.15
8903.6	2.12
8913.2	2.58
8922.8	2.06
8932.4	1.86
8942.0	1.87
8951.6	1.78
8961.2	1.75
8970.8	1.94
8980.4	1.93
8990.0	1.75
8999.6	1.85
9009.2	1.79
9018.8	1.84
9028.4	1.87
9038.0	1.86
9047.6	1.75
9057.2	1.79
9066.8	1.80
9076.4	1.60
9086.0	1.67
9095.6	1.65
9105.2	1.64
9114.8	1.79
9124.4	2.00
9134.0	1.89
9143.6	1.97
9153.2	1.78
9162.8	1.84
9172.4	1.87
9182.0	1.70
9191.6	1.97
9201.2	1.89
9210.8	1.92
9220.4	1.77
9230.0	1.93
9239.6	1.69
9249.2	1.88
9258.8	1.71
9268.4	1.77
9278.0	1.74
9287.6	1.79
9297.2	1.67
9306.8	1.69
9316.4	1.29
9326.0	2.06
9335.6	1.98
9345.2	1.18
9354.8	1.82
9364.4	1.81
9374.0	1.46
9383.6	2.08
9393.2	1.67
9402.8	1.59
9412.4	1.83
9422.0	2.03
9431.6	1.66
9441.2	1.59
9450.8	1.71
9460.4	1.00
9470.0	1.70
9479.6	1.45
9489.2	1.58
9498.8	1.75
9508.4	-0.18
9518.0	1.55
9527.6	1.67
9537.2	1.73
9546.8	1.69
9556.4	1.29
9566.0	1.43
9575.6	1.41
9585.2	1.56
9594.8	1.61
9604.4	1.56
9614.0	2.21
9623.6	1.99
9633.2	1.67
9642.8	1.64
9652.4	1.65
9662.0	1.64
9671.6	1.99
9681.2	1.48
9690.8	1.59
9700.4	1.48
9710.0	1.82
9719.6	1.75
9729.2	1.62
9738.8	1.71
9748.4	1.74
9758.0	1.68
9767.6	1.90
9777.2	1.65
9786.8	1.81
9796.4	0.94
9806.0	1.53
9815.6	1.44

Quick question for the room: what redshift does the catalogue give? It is 0.32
